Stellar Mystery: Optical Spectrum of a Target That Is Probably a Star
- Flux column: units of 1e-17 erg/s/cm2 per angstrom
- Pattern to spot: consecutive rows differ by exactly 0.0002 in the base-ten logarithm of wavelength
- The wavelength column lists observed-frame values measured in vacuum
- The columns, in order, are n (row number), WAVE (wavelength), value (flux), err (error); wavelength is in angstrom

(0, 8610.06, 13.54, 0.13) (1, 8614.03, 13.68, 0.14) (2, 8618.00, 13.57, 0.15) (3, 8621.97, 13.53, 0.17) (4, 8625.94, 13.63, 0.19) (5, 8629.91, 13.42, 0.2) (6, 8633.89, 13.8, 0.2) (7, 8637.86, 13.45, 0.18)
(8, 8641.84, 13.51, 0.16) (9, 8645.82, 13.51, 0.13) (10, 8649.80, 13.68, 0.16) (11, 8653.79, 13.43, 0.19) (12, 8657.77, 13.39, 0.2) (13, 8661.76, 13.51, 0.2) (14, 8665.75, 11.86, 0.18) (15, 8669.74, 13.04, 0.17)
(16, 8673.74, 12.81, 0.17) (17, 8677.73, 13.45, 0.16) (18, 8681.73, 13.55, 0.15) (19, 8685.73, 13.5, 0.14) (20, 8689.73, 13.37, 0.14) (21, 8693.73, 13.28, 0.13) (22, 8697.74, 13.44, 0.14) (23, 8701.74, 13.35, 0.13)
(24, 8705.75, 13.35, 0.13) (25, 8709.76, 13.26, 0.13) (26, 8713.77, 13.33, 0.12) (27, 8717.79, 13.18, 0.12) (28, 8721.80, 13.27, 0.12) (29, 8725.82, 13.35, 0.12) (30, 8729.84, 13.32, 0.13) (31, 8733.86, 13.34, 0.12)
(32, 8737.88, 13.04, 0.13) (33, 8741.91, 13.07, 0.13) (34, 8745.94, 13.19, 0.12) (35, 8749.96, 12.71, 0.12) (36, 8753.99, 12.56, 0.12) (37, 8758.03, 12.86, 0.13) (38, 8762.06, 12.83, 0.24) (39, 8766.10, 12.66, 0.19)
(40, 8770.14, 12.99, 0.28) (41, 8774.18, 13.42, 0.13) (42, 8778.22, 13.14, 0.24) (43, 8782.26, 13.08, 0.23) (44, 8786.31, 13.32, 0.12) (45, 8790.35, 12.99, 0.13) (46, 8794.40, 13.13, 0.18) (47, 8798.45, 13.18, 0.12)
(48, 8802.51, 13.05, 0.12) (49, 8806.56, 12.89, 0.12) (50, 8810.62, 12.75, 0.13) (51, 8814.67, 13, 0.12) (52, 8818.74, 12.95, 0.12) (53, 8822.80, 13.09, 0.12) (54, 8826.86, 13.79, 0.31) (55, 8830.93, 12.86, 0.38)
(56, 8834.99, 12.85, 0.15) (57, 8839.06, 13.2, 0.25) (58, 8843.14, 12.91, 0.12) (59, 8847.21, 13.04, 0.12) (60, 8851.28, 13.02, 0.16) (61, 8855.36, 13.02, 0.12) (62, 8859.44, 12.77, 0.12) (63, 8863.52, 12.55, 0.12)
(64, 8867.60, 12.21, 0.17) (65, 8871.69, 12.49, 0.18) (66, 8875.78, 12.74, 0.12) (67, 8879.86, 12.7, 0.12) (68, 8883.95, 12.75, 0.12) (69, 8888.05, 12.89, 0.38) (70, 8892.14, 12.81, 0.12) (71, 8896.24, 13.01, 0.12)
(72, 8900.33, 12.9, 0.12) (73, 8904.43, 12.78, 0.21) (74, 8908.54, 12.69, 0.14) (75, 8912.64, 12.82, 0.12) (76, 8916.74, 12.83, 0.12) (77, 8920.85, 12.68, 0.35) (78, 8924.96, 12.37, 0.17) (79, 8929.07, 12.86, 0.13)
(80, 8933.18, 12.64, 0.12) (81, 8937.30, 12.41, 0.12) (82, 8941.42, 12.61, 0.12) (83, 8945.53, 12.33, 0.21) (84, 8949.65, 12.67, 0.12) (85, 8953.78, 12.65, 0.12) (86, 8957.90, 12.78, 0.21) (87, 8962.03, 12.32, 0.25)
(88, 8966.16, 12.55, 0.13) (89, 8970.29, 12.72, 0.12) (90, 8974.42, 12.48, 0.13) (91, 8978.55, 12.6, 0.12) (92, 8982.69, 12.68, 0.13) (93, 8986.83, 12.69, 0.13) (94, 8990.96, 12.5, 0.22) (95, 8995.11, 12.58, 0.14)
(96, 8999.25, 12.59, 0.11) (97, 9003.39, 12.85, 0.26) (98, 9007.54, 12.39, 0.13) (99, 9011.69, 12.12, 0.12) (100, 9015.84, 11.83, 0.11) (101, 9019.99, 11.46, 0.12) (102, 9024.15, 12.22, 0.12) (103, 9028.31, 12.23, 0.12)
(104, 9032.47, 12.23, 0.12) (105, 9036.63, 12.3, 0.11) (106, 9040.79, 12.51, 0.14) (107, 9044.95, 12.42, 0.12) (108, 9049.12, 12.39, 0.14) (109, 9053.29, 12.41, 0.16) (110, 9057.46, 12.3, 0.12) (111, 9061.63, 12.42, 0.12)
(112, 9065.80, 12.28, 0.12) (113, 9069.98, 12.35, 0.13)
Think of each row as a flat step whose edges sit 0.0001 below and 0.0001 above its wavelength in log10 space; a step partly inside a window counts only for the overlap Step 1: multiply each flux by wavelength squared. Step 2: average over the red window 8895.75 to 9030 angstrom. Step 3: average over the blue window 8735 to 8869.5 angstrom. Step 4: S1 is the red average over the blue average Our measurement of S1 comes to 1.0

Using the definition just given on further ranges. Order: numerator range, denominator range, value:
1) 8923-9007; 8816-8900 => 1.00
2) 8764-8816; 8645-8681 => 1.02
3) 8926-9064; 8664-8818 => 1.01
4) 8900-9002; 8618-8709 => 1.01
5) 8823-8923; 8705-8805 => 1.01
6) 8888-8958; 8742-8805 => 1.01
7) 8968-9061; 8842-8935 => 1.00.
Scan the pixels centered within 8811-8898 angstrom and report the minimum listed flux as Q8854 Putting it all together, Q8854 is 12.21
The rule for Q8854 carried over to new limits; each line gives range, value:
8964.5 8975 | 12.48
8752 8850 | 12.56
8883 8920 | 12.69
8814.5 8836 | 12.85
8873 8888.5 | 12.7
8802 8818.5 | 12.75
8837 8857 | 12.91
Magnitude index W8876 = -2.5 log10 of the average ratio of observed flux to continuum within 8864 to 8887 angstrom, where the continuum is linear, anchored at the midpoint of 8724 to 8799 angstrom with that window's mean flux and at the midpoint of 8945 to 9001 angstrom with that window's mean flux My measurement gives 0.02 mag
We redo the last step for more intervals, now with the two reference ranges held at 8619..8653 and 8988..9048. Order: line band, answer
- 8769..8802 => -0.007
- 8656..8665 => 0.021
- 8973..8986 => -0.014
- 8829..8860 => -0.008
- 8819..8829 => -0.033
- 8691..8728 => 0.001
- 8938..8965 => -0.002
